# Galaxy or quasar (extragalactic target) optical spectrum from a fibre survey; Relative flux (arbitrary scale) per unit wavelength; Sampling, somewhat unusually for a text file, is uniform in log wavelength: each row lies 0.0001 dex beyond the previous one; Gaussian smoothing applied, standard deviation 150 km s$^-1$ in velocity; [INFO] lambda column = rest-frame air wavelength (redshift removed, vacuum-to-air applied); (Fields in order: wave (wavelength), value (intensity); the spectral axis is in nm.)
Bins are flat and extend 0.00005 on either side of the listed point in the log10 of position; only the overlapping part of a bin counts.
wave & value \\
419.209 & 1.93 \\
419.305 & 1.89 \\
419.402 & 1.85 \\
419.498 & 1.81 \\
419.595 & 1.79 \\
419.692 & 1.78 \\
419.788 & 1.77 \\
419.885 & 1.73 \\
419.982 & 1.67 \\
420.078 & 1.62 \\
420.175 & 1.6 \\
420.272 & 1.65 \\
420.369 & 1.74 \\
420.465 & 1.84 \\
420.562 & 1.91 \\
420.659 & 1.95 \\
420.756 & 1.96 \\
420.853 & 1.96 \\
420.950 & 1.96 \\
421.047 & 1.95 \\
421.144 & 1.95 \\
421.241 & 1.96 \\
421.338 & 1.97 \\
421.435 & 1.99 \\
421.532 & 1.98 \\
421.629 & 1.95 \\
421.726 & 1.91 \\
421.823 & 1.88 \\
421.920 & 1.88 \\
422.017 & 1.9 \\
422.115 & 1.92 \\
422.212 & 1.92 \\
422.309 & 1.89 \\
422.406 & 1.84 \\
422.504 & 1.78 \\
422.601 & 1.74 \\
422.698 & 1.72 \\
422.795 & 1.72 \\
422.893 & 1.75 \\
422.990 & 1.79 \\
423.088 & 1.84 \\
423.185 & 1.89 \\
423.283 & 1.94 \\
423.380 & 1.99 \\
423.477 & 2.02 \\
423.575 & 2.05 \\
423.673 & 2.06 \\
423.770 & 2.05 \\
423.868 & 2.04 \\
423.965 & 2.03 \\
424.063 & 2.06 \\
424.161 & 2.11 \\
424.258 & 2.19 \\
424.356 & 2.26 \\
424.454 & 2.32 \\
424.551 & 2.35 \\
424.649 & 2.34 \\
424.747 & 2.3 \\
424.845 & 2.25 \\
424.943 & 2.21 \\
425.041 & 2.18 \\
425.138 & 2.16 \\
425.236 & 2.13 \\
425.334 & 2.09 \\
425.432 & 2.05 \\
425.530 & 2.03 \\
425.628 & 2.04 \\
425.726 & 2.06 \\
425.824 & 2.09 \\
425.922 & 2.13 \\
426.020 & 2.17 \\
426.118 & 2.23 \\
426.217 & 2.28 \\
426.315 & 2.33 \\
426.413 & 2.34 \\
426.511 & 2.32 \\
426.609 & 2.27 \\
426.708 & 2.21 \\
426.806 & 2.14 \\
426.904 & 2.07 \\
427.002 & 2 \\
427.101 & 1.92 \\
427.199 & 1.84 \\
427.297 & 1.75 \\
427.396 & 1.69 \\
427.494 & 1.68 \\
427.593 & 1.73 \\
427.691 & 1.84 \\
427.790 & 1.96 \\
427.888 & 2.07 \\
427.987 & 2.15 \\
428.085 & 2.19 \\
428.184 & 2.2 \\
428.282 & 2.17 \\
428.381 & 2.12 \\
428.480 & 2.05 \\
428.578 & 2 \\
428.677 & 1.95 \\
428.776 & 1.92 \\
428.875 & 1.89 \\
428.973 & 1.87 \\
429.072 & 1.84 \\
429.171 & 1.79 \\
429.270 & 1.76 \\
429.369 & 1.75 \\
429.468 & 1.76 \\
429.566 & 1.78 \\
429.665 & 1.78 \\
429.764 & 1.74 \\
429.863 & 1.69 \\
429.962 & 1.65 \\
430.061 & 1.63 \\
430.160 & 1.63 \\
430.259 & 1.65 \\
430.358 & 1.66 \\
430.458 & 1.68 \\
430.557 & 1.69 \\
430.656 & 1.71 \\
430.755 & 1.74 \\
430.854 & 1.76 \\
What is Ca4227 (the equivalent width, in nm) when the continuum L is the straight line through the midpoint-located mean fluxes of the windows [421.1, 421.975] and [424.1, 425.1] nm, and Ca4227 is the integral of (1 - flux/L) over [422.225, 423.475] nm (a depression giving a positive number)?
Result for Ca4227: 0.14 nm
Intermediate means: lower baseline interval 1.94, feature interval 1.84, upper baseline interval 2.25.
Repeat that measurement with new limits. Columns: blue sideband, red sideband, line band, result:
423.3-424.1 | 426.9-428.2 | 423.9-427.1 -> -0.31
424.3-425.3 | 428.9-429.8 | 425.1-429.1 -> -0.07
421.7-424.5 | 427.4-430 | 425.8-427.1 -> -0.19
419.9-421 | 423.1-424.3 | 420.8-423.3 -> 0.04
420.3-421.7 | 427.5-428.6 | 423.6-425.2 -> -0.16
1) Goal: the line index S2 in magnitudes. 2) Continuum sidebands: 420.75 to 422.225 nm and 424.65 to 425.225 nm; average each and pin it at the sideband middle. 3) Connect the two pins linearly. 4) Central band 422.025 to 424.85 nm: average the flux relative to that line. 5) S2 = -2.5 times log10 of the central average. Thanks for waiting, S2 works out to 0.05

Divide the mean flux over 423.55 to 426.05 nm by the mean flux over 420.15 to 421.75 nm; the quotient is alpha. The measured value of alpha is 1.1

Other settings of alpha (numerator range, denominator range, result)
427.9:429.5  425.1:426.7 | 0.91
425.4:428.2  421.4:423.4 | 1.10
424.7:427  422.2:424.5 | 1.11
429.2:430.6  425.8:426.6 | 0.76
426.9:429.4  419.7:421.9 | 1.04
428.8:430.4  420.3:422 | 0.91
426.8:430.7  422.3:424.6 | 0.94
